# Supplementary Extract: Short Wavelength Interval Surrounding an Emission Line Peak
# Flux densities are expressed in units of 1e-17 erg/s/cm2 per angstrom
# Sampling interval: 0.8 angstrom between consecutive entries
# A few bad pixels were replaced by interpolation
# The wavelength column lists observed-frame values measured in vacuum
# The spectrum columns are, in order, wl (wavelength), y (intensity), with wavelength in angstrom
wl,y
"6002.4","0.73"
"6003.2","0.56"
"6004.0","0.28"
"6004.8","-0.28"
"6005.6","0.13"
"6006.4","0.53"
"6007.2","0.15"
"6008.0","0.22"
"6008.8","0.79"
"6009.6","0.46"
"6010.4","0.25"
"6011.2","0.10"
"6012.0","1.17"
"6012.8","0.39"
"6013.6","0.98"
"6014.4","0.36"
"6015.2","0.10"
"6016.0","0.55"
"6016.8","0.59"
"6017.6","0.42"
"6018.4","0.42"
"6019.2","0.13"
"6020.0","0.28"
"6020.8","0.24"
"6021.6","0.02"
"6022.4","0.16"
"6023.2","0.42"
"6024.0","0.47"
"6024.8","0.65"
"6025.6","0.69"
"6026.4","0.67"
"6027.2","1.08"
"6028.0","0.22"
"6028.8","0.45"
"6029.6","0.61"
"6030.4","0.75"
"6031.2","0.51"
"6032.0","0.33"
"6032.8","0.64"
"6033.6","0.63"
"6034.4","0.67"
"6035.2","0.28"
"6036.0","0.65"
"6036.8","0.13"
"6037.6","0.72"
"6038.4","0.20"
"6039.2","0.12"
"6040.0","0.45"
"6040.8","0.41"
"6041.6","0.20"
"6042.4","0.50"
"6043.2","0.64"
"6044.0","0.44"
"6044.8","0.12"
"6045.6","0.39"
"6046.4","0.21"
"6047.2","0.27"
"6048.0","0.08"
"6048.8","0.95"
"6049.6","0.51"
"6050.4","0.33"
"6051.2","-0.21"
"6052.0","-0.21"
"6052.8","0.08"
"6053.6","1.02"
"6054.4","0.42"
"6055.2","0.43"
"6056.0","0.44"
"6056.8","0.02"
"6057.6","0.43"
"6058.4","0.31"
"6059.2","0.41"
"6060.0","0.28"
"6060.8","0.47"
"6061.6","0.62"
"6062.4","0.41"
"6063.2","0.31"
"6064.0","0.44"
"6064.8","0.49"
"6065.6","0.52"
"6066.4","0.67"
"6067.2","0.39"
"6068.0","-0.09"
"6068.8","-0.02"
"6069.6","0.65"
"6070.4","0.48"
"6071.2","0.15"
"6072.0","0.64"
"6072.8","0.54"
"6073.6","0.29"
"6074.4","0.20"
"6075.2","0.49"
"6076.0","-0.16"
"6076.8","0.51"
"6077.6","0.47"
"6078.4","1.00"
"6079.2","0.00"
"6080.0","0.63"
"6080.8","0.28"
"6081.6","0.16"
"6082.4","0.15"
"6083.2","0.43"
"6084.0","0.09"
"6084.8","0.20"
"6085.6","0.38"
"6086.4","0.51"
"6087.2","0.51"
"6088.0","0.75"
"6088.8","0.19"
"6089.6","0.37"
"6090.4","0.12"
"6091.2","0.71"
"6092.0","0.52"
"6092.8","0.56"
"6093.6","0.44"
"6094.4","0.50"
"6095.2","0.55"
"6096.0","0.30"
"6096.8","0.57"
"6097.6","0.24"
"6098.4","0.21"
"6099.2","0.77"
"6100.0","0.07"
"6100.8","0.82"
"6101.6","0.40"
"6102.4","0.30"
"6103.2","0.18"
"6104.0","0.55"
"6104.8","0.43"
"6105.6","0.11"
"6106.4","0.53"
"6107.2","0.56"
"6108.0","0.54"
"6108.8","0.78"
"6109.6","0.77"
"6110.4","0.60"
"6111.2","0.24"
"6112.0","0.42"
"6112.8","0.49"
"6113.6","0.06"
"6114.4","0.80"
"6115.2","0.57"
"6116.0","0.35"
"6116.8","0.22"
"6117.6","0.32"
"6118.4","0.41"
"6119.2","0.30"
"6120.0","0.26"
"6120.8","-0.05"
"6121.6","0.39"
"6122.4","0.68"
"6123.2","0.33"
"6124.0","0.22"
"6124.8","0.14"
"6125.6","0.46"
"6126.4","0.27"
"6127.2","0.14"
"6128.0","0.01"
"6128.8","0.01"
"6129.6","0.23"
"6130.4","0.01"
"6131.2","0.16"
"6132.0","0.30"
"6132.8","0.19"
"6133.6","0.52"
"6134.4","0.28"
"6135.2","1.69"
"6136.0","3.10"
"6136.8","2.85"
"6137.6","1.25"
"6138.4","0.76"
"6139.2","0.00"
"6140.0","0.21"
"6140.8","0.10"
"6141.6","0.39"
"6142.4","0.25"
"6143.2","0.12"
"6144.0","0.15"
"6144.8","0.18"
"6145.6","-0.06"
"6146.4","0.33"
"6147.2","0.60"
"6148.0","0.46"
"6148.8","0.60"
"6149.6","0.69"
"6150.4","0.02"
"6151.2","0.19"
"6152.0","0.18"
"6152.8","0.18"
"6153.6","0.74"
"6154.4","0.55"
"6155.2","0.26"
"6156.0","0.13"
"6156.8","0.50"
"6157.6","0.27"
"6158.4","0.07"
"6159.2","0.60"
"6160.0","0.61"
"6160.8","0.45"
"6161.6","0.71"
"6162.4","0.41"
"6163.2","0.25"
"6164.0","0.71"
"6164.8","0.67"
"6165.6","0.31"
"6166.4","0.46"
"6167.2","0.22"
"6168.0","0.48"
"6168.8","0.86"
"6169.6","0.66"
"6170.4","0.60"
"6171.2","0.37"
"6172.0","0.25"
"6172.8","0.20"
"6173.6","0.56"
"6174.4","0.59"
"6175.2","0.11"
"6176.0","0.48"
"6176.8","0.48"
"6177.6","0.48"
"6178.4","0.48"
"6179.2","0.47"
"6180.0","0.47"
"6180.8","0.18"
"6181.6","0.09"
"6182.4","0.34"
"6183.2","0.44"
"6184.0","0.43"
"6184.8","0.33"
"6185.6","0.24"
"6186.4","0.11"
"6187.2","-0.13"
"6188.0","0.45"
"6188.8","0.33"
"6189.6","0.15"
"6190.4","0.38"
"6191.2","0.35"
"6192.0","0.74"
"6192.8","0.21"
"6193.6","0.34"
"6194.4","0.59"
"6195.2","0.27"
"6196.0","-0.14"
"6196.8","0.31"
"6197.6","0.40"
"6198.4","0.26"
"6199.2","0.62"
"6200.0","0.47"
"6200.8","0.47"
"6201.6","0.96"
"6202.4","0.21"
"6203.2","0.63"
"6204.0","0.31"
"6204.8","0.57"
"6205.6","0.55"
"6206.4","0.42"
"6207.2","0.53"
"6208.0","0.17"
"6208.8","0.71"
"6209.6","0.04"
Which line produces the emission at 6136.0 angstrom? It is H-beta 4861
